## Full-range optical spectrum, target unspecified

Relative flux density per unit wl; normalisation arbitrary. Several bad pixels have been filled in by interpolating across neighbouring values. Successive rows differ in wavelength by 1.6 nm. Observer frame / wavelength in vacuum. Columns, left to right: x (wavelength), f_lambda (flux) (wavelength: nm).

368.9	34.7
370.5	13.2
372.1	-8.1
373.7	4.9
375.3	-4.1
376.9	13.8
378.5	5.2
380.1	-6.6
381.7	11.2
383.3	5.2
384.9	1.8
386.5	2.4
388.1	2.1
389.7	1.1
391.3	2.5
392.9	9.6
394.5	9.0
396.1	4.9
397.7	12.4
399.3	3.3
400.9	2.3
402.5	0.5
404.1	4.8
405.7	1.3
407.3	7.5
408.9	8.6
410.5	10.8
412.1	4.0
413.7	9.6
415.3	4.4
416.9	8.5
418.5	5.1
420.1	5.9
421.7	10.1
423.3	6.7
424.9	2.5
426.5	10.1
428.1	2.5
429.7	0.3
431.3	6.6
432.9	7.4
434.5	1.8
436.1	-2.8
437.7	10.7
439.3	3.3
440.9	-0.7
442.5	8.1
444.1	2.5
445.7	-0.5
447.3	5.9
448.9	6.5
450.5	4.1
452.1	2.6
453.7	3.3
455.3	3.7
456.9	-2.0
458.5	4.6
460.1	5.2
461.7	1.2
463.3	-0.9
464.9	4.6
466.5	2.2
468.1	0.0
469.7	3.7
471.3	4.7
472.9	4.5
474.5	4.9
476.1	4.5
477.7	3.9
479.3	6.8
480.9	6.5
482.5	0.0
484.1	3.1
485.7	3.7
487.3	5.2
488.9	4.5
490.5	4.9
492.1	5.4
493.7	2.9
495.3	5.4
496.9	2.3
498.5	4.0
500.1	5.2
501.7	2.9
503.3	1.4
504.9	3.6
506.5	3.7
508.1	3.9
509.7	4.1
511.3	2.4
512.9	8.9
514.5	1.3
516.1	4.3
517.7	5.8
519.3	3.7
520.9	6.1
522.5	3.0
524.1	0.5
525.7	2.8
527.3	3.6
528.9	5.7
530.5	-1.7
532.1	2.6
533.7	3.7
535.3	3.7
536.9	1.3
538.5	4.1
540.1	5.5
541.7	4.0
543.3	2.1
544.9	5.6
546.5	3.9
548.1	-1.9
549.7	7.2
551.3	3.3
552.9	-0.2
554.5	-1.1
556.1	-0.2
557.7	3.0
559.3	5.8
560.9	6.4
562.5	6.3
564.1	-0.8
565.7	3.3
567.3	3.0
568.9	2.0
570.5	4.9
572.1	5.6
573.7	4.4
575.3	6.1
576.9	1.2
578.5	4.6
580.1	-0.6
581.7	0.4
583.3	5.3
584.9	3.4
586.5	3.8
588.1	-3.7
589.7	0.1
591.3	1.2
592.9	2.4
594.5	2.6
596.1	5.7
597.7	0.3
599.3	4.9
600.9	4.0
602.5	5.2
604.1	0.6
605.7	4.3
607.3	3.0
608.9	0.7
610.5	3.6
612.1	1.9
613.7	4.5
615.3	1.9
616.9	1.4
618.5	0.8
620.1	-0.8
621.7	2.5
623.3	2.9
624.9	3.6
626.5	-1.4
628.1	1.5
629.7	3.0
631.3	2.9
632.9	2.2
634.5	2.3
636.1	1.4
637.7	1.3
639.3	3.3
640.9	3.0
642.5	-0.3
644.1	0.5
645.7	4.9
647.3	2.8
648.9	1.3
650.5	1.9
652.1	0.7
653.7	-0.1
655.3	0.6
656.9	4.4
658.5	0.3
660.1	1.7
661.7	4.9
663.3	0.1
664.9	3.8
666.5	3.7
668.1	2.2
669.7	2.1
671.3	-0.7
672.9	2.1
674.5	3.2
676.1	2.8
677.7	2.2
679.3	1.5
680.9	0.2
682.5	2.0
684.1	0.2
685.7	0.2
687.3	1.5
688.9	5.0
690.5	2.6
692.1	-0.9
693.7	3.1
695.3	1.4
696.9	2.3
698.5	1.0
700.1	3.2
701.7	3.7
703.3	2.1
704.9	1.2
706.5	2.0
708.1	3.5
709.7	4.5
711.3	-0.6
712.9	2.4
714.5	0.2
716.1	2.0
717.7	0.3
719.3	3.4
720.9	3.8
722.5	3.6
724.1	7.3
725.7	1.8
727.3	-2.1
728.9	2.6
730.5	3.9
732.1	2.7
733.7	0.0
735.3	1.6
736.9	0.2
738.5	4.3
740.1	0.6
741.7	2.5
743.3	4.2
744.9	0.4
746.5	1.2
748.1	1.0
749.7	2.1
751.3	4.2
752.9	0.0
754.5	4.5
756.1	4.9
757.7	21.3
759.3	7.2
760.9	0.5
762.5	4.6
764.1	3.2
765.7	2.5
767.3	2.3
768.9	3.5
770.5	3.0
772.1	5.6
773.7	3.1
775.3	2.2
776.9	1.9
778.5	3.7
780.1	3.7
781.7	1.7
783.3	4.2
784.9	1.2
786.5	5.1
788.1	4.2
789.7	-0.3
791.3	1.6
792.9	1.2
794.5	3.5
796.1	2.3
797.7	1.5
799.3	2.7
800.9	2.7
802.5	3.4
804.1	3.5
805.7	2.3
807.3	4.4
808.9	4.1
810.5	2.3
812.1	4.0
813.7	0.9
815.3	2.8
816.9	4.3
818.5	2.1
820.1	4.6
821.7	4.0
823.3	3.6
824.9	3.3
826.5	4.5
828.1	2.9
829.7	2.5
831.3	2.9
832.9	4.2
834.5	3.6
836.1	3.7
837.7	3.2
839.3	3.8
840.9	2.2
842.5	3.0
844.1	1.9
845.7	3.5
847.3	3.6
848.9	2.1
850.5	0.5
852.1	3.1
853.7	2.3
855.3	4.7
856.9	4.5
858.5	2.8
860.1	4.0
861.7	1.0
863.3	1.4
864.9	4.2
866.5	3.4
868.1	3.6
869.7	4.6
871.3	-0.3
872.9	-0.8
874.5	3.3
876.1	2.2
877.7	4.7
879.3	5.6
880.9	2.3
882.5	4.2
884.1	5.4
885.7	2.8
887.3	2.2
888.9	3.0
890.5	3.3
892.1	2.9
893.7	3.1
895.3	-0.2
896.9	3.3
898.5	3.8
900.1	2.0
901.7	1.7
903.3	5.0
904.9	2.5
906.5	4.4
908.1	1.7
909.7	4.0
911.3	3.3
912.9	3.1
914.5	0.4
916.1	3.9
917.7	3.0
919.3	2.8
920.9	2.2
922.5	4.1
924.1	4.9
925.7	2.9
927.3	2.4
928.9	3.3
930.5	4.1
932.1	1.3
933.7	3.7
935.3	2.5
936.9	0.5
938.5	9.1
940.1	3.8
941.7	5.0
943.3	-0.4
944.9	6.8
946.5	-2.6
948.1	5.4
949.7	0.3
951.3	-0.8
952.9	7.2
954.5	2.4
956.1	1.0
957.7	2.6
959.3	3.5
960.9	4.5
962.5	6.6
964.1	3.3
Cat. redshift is 1.033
